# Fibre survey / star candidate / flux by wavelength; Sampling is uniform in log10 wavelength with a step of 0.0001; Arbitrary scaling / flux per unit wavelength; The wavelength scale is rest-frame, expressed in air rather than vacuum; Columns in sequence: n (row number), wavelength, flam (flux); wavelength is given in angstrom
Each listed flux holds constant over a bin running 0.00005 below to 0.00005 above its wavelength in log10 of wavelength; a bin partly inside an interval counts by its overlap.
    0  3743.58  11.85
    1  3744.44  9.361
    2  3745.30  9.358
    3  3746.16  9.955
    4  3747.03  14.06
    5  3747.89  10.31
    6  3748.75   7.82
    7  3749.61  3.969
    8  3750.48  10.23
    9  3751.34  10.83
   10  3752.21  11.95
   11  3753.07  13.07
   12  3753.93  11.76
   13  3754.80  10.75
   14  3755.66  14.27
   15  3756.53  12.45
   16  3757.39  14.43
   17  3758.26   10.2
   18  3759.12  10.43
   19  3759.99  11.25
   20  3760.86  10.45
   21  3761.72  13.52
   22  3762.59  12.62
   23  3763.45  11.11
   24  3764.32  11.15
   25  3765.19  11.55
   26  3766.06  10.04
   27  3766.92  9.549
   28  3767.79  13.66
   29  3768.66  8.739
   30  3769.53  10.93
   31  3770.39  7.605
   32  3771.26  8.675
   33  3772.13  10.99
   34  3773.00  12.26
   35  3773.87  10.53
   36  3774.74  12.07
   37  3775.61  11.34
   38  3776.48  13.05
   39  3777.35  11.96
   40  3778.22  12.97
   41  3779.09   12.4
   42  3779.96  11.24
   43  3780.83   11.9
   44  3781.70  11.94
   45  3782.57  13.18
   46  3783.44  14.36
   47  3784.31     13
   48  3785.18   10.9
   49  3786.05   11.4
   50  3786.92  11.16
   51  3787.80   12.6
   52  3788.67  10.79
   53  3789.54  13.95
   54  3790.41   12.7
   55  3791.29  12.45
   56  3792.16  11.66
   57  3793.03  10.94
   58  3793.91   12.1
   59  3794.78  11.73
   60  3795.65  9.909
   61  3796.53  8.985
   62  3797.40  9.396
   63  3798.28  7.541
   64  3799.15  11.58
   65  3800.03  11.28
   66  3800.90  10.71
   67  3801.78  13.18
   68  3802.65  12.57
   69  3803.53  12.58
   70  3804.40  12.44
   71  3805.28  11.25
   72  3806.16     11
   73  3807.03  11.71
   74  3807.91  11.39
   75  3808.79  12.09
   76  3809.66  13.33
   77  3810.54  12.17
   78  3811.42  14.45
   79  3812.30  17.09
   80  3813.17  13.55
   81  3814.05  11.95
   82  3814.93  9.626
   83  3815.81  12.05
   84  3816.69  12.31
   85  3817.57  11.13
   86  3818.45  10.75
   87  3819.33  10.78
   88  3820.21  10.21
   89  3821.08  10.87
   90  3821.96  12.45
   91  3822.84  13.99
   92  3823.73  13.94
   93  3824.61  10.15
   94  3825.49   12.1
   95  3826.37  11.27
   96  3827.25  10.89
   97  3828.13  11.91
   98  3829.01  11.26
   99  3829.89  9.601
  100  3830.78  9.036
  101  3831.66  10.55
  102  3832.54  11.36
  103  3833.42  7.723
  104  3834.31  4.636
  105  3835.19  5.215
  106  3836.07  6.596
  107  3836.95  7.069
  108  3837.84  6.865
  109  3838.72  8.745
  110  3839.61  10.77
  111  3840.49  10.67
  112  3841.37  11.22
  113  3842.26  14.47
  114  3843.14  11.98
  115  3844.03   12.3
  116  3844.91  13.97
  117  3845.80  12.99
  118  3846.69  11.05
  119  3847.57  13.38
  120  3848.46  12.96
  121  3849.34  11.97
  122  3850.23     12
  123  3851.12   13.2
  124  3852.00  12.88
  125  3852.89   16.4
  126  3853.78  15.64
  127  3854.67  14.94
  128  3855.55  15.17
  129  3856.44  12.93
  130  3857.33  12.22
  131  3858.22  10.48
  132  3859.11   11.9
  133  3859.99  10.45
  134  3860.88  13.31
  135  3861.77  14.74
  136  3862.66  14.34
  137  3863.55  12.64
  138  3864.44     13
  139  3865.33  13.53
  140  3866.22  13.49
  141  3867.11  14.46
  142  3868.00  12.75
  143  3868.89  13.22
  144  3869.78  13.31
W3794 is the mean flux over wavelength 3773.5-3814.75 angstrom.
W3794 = 12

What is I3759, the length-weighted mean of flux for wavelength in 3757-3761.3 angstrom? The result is 11.3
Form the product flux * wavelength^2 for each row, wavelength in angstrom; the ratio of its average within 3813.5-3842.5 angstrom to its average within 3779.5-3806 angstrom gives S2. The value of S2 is 0.9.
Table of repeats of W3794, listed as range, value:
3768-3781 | 11.1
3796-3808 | 11.1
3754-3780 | 11.4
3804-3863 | 11.7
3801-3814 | 12.7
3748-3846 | 11.2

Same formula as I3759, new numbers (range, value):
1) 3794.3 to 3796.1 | 10.9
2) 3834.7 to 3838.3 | 6.44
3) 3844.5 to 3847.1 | 12.6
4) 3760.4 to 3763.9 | 11.9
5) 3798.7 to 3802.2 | 11.7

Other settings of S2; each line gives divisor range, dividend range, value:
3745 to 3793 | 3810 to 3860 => 1.05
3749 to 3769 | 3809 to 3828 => 1.12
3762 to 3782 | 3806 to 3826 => 1.11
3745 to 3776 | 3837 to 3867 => 1.21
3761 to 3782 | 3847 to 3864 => 1.22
